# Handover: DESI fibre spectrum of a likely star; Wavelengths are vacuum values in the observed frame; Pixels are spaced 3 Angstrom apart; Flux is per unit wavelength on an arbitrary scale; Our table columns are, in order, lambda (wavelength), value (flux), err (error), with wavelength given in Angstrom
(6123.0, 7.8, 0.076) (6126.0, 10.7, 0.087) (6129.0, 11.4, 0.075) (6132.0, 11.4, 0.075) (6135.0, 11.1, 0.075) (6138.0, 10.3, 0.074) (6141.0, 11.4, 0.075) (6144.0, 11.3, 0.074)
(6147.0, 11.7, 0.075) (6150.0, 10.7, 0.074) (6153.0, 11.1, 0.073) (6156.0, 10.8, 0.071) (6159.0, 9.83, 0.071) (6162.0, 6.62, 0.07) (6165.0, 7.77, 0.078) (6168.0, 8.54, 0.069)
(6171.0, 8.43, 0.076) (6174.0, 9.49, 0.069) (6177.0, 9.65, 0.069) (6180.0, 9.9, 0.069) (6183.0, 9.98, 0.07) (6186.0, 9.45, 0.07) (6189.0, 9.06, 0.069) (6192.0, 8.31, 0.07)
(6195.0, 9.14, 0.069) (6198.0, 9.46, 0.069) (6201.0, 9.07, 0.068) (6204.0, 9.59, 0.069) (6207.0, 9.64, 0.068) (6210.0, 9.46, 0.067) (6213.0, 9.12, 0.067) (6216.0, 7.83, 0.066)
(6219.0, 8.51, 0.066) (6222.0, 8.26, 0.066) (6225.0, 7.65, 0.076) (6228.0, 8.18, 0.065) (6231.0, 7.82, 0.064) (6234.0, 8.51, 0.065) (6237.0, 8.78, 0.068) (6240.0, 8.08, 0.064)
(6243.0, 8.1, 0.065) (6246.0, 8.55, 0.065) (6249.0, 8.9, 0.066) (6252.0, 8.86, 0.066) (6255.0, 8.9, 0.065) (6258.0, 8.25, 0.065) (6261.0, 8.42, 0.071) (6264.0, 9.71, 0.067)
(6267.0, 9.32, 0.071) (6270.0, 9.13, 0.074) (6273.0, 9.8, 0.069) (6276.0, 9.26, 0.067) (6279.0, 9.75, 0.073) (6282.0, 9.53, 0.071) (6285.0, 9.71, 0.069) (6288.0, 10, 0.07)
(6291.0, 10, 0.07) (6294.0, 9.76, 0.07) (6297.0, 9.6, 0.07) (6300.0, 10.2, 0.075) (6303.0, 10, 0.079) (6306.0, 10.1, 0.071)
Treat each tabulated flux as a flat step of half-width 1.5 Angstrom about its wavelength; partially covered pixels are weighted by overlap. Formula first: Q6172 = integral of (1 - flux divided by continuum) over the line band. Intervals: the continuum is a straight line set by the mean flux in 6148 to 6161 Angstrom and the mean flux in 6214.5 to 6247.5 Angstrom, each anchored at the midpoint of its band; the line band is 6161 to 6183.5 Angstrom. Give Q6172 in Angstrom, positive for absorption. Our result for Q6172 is 2.59 Angstrom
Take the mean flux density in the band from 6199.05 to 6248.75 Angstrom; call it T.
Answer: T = 8.59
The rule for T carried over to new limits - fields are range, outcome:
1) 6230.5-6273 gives 8.73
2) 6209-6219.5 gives 8.72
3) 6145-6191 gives 9.54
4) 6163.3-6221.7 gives 9.05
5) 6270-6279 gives 9.5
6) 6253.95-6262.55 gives 8.51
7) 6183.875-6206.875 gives 9.21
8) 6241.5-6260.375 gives 8.59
